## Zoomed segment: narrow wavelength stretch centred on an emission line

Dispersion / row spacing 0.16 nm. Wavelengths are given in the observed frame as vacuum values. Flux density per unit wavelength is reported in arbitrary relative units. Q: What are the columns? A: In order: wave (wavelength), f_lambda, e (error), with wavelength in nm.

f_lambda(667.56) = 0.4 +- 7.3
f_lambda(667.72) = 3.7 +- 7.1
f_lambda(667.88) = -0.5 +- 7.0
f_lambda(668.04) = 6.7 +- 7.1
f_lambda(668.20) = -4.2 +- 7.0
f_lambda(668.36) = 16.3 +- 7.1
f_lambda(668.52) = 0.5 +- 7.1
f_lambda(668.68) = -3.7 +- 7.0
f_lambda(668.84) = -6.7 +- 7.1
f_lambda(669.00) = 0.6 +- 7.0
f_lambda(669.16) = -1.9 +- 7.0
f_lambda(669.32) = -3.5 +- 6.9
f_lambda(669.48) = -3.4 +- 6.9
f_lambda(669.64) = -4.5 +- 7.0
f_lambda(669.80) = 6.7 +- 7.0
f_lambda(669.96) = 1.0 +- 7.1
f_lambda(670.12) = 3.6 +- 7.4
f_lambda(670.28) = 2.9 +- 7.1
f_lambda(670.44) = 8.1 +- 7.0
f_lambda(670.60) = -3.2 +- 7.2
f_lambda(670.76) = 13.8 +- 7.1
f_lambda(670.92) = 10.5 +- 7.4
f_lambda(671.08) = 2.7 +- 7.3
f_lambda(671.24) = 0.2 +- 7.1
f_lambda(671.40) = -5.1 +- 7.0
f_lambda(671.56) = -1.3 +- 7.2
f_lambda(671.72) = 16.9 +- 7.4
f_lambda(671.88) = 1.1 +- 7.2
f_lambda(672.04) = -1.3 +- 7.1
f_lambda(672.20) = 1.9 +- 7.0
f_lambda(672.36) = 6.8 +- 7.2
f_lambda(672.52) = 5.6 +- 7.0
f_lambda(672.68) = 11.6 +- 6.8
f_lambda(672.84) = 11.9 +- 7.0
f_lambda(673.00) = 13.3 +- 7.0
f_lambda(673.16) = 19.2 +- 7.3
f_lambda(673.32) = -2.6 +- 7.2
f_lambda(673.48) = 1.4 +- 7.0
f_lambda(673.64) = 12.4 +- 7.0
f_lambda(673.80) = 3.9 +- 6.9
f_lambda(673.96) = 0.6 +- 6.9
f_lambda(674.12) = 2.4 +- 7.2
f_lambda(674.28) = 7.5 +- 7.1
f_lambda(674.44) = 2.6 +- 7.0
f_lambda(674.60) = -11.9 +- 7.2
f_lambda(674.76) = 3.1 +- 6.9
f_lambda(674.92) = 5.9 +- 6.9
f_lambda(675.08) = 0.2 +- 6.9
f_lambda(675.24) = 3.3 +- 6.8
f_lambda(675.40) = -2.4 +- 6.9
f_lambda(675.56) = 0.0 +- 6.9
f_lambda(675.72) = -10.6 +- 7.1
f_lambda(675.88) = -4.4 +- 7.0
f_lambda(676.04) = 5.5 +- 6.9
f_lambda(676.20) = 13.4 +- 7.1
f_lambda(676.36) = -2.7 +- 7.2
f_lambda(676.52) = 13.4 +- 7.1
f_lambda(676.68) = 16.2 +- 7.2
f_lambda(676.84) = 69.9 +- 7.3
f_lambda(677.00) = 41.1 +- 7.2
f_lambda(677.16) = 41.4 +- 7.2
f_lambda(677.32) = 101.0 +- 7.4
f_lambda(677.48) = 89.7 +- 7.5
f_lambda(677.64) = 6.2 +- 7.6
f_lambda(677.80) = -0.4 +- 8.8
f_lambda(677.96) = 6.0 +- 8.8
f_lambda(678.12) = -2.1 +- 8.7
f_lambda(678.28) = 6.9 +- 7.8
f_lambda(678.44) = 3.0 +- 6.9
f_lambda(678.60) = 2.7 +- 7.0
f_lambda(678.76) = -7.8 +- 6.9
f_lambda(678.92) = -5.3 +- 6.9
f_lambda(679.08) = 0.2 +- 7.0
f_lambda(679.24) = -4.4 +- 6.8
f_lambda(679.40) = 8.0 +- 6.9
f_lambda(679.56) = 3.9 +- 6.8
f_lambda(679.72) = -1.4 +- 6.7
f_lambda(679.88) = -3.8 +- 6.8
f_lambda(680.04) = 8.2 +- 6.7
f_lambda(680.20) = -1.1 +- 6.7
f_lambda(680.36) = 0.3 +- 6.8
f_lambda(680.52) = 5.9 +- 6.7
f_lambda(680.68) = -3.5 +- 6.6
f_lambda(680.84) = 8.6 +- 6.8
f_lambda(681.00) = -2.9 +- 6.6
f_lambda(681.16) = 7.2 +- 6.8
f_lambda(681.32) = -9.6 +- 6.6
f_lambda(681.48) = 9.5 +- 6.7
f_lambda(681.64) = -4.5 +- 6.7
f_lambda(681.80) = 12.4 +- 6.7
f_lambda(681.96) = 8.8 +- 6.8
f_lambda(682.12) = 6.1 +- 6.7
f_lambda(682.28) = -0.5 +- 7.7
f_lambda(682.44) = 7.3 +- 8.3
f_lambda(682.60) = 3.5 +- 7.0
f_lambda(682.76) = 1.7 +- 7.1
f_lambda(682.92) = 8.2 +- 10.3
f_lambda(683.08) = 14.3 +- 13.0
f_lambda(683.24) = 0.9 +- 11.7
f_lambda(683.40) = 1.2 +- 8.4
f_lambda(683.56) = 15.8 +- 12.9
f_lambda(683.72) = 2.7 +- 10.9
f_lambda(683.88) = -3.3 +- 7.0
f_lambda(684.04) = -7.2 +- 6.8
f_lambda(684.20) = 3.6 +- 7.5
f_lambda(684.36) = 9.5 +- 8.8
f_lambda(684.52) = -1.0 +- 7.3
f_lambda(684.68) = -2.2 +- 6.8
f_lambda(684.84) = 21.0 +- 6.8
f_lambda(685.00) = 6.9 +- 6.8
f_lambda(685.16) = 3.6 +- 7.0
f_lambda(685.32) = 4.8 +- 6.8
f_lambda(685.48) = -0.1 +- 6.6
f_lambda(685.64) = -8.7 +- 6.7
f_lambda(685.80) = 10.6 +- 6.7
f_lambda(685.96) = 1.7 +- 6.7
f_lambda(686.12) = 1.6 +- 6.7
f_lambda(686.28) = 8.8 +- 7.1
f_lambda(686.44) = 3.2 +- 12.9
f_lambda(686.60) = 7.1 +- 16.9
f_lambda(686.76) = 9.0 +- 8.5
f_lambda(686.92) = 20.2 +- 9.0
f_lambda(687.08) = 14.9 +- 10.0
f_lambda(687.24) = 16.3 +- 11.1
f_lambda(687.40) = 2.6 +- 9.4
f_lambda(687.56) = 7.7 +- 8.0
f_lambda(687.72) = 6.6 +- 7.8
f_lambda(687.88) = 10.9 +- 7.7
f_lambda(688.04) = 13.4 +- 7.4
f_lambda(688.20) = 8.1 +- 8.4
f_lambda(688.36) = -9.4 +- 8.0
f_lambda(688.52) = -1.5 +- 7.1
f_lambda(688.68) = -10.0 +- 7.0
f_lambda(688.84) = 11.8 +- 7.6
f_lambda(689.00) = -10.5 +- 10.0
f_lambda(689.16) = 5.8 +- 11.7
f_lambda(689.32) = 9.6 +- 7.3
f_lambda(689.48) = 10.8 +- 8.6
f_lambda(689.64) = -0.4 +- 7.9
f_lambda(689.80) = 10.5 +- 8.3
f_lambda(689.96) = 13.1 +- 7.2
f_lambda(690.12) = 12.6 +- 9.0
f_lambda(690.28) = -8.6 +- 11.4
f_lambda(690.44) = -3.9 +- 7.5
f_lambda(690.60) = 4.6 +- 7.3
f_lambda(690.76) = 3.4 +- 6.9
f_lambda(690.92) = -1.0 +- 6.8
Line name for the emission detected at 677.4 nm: [O II] 3727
